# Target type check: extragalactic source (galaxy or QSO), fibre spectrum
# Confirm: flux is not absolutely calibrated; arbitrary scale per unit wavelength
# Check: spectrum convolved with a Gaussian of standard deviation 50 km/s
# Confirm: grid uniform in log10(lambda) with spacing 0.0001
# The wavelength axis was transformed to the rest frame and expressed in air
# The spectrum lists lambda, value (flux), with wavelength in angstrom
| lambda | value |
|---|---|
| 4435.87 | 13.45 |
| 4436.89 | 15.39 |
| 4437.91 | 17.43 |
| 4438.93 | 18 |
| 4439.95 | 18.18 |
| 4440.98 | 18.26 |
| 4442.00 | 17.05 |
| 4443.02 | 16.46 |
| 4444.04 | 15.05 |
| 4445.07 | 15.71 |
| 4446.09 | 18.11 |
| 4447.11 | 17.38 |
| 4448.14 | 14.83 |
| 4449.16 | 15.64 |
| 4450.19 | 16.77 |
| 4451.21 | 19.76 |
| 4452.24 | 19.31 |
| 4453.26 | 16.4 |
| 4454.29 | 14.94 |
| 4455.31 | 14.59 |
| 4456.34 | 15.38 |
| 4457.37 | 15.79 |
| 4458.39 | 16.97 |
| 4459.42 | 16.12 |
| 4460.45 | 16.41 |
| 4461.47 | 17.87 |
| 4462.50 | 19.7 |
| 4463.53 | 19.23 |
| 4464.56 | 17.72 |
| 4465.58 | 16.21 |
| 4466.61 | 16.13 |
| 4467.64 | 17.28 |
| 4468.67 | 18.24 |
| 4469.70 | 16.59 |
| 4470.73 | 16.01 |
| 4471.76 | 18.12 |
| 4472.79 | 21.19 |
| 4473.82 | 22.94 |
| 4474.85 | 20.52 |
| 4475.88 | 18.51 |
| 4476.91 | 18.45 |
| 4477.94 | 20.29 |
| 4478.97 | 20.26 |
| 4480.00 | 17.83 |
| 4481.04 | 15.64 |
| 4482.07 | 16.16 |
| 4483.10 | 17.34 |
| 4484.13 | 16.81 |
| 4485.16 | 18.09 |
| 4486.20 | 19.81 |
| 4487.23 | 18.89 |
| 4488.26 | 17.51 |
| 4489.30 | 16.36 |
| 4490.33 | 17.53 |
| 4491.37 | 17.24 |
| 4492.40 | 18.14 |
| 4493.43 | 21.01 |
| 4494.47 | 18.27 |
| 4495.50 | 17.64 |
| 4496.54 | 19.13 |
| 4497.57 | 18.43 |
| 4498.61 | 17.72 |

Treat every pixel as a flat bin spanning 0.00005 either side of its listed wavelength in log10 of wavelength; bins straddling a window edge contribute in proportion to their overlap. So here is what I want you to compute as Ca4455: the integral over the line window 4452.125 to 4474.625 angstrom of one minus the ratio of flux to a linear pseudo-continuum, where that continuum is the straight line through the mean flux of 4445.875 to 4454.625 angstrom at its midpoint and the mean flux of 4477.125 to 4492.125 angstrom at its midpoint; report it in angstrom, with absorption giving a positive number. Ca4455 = -0.1 angstrom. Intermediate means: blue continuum 17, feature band 17.4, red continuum 17.9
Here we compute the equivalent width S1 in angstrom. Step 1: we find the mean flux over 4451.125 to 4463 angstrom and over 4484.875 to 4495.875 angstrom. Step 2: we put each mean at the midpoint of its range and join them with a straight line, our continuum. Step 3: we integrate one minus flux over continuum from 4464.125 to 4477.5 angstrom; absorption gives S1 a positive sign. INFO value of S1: -0.69 angstrom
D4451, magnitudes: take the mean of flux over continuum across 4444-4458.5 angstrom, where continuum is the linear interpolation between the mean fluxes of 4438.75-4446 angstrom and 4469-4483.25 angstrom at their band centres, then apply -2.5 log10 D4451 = 0.059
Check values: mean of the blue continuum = 17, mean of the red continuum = 18.6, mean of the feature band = 16.5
